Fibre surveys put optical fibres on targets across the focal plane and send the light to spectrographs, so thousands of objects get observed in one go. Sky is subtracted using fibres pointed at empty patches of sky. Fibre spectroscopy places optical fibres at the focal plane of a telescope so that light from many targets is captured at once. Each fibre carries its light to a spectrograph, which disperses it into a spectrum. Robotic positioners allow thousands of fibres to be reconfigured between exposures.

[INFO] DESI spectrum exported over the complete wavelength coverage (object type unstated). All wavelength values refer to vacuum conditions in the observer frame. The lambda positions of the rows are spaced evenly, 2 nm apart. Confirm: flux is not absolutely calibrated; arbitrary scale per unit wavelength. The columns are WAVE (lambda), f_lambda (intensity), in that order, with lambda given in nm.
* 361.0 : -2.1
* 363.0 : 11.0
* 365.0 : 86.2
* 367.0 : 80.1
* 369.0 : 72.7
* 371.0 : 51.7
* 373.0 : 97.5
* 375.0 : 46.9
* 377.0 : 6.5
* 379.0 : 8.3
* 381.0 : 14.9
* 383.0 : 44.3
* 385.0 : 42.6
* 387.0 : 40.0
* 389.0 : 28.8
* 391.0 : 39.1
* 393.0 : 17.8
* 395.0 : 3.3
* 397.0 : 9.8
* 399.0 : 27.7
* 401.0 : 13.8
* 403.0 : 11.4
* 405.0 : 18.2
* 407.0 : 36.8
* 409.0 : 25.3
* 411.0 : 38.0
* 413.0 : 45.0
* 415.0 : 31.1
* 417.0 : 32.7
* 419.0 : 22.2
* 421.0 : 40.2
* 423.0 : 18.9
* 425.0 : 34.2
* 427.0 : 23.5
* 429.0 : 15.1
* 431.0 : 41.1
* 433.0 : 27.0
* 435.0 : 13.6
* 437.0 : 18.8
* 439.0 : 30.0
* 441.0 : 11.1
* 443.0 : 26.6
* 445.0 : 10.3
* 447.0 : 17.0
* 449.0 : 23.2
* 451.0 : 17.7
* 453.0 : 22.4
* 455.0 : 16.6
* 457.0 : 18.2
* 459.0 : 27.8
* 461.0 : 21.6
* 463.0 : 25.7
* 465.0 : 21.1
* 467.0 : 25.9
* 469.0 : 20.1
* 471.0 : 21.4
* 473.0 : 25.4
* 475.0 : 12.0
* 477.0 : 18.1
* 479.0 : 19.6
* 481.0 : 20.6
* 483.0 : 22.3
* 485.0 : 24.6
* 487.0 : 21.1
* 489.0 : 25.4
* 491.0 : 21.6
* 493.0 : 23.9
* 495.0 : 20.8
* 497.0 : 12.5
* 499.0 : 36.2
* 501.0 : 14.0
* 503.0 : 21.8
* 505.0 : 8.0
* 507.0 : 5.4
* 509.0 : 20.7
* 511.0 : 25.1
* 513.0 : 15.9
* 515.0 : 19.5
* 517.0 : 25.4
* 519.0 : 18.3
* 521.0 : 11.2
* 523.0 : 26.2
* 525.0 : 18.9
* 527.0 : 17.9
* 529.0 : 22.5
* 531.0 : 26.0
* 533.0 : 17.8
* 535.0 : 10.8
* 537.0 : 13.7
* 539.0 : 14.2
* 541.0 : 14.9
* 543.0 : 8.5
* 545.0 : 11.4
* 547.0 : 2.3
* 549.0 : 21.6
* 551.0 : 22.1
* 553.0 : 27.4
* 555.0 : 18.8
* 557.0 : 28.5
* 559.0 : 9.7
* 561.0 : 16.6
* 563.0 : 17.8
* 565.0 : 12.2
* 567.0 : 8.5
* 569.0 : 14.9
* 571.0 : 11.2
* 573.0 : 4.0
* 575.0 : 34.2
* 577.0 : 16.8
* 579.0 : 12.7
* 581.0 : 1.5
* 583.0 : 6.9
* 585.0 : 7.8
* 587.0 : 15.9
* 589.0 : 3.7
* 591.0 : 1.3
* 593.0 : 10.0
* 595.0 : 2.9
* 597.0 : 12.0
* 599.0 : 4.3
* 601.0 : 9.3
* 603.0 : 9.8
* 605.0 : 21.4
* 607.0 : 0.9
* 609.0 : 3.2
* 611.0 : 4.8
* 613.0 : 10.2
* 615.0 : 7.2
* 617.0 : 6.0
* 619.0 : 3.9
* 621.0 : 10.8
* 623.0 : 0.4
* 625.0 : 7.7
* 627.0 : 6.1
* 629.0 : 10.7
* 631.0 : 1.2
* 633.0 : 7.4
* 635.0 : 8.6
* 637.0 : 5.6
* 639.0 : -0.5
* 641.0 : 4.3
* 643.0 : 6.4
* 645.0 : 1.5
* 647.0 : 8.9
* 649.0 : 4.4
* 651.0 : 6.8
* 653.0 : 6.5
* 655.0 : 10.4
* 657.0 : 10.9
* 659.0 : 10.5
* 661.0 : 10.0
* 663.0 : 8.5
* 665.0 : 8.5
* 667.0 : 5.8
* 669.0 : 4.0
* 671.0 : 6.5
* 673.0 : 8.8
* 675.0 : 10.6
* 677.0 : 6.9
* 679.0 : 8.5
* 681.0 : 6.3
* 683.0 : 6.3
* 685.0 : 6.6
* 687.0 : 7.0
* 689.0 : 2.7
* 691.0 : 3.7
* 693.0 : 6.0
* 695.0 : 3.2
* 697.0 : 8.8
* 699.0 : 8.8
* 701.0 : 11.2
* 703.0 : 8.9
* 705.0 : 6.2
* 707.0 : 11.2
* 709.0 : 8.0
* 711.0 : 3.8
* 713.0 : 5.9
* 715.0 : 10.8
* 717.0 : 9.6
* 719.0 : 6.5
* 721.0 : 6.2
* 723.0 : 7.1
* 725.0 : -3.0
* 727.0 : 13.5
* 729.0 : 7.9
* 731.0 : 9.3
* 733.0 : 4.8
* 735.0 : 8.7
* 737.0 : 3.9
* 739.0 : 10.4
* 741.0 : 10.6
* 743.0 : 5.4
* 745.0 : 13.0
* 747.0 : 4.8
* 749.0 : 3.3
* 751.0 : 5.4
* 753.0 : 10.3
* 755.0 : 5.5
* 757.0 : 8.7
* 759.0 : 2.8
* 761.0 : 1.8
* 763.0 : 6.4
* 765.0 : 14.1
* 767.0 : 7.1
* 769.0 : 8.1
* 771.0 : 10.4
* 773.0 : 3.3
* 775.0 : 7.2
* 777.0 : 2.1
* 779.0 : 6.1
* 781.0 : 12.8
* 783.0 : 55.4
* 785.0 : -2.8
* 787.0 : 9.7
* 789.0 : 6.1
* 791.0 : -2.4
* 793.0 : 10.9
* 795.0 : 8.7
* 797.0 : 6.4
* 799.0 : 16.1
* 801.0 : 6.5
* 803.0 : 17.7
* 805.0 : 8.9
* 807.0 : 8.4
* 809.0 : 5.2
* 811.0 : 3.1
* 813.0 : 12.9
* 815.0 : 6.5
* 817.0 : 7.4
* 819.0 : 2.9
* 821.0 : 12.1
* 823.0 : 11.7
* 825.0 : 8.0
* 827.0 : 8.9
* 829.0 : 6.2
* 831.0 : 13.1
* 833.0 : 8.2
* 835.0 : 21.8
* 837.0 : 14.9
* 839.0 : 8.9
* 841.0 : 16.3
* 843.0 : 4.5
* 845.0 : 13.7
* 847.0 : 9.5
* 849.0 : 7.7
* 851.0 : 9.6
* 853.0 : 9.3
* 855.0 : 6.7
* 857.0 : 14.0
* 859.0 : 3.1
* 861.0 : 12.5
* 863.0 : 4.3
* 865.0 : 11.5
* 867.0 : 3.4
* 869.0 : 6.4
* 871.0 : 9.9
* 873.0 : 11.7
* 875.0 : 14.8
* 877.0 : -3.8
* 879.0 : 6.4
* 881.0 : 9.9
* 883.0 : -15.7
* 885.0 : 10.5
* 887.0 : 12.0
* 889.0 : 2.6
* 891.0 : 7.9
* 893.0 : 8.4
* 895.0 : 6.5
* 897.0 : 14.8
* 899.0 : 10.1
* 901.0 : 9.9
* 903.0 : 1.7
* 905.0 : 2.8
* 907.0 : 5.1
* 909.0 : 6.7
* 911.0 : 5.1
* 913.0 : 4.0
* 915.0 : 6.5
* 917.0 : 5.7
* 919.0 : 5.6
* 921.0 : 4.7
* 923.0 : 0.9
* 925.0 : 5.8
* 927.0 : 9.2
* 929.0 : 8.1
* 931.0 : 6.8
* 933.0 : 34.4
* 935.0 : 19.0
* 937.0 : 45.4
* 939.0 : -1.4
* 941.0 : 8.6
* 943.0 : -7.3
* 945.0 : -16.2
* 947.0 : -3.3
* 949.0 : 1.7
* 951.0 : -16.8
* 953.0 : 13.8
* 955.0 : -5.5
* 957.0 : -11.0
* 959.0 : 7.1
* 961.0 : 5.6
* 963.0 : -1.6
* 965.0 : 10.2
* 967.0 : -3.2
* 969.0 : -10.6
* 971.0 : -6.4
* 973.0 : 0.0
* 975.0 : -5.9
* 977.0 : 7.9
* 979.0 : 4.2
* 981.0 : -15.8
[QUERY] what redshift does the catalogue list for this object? 1.100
